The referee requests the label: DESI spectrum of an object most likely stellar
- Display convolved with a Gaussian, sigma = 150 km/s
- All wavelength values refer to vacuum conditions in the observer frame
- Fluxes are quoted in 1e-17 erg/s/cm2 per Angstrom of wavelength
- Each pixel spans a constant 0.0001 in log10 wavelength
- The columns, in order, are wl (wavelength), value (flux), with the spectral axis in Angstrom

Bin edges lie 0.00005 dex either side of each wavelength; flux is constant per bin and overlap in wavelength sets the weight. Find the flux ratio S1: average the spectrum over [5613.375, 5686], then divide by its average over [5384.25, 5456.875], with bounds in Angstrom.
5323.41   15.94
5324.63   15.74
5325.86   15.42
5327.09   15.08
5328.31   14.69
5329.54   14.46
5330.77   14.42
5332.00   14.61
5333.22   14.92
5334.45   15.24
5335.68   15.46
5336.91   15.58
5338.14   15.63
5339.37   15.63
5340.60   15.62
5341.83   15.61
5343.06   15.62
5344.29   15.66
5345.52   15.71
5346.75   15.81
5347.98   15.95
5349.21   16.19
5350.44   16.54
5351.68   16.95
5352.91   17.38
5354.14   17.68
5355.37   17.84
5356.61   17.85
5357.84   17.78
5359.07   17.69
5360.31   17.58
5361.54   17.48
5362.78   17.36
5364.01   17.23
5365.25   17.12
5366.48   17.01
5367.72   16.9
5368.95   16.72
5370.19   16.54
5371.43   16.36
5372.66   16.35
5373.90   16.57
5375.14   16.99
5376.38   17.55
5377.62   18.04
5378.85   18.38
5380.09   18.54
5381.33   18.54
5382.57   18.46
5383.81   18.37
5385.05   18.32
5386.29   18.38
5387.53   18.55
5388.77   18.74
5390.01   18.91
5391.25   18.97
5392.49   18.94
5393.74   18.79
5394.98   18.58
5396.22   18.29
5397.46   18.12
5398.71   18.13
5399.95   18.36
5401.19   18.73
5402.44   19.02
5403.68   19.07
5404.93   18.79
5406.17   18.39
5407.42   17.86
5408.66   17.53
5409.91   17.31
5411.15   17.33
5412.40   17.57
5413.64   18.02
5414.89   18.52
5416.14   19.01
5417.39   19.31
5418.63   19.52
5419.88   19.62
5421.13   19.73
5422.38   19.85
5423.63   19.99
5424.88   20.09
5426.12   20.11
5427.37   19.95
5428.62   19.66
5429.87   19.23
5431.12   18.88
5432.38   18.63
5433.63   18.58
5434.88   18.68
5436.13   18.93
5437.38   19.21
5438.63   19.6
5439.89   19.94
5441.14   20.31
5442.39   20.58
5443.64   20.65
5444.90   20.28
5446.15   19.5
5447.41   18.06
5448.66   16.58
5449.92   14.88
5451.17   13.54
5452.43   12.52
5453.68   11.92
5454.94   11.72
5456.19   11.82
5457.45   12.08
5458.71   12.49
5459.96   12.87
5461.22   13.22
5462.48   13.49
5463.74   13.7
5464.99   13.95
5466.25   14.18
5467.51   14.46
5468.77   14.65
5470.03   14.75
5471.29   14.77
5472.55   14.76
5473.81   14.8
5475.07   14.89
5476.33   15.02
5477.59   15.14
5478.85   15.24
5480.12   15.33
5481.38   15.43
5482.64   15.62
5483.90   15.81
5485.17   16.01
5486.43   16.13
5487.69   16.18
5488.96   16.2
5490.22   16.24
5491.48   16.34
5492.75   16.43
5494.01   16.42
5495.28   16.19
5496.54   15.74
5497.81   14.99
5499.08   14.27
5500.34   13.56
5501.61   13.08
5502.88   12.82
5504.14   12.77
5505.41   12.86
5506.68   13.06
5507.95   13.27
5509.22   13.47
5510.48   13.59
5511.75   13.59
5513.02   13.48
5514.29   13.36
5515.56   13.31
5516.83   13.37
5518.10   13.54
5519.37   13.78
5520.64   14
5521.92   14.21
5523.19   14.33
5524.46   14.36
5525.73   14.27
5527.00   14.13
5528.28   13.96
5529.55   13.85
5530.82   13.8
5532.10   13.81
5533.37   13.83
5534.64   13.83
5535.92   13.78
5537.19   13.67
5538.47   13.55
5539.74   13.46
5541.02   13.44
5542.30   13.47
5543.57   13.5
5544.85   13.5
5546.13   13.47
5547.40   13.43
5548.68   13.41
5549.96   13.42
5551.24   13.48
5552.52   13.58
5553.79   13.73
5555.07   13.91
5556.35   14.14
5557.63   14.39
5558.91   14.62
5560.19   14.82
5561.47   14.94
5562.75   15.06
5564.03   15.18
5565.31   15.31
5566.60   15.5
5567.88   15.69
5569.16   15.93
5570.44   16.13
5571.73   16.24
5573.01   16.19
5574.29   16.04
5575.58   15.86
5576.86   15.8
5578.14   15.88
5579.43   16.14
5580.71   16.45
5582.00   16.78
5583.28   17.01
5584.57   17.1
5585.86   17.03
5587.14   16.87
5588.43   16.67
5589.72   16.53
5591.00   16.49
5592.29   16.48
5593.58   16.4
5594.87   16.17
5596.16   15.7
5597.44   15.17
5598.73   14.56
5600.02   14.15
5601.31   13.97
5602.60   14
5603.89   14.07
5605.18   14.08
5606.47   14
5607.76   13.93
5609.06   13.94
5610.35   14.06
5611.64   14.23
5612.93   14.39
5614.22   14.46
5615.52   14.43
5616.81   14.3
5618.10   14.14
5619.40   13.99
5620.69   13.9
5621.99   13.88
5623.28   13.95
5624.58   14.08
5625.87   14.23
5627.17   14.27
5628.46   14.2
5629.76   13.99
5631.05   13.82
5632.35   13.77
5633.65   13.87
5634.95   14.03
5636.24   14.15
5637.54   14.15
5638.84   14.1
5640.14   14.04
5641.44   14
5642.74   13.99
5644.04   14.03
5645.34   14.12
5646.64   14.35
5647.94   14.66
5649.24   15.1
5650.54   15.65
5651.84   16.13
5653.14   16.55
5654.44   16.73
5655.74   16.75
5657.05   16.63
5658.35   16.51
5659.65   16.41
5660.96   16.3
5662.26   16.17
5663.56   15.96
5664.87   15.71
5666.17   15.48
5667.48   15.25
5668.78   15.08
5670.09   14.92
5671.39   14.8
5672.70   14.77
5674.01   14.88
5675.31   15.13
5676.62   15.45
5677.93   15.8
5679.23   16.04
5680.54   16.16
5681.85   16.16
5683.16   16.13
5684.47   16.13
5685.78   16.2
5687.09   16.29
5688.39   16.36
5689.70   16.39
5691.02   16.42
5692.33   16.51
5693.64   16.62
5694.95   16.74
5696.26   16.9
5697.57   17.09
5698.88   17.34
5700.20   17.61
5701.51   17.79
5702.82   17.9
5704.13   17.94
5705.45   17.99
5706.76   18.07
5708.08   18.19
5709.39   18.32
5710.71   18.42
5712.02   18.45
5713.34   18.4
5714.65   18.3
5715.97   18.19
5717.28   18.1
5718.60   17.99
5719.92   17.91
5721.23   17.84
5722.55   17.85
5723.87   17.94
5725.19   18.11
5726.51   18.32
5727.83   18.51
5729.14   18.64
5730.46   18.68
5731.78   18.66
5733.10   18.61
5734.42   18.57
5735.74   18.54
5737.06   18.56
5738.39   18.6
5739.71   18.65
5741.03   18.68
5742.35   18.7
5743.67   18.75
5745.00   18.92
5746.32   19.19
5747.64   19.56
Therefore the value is 0.82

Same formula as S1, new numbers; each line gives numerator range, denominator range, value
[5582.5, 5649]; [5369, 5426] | 0.80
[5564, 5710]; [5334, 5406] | 0.89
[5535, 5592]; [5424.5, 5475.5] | 0.92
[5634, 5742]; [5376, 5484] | 0.96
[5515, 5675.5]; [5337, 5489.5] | 0.86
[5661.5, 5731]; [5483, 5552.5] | 1.20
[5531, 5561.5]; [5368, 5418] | 0.76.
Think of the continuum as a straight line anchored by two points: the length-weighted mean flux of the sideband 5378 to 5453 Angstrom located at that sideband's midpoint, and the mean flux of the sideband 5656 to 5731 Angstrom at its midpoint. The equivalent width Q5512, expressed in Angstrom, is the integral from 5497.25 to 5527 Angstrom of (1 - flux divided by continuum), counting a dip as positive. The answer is 7.3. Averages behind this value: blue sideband 18.6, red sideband 16.9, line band 13.6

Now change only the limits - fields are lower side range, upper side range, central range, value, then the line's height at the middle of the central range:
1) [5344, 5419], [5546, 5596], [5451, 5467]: 3.76 Angstrom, 16.8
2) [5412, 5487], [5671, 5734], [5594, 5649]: 9.15 Angstrom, 17.1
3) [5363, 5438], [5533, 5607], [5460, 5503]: 4.51 Angstrom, 16.8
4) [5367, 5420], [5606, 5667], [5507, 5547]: 6.30 Angstrom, 16.3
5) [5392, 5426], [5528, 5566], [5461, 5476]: 2.07 Angstrom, 16.7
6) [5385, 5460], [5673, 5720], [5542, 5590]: 6.33 Angstrom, 17.5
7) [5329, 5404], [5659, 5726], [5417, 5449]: -4.43 Angstrom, 17.1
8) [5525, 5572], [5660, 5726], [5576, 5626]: 0.03 Angstrom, 15.2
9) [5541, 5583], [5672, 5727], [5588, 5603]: -0.11 Angstrom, 15.4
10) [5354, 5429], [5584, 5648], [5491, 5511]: 2.66 Angstrom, 16.5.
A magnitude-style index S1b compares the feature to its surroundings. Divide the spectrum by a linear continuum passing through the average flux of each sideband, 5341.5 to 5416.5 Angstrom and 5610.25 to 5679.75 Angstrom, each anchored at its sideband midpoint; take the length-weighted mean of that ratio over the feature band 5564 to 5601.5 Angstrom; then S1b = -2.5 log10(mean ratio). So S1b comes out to -0.03 mag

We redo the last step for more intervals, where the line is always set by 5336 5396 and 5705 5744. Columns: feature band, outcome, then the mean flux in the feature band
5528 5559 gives 0.284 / 13.7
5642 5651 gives 0.240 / 14.5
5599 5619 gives 0.262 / 14.1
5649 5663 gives 0.116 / 16.3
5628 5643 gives 0.278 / 14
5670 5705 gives 0.119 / 16.3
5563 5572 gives 0.145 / 15.6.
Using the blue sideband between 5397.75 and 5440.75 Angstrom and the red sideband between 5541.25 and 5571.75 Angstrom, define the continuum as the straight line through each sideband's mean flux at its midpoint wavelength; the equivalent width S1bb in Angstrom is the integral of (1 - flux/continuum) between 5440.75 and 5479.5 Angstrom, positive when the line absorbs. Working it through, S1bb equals 5.66 Angstrom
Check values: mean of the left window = 18.9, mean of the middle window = 15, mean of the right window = 14.4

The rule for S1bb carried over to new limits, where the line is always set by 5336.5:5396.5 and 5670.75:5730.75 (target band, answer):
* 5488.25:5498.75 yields 0.75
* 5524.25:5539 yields 2.86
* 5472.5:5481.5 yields 1.13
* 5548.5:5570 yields 3.30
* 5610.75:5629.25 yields 3.25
